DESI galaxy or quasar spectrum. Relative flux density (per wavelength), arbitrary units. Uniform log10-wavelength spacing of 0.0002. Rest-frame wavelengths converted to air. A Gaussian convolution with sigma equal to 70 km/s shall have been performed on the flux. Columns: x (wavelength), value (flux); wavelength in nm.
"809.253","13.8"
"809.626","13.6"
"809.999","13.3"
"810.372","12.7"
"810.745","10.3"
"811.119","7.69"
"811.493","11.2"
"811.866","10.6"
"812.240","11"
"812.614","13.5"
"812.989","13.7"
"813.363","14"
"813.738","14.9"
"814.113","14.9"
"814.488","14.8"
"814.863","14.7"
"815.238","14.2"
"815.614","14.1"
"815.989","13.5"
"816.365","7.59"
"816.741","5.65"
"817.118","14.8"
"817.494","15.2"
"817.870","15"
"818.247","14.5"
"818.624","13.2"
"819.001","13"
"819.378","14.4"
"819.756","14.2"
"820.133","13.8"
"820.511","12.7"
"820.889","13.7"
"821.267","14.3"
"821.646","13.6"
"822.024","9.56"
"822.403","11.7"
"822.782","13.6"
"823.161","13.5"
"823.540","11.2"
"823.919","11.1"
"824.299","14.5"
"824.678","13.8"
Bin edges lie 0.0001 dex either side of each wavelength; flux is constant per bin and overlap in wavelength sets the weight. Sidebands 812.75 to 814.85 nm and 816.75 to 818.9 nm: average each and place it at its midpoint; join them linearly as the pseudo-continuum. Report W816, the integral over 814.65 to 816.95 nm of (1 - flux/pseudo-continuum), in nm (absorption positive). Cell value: 0.40 nm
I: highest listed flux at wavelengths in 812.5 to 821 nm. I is 15.2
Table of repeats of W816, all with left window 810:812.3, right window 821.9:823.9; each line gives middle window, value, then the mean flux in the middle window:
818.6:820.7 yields -0.36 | 13.6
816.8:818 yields -0.27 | 14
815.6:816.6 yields 0.02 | 11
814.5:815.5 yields -0.30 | 14.5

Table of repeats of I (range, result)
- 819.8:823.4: 14.3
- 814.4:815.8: 14.8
